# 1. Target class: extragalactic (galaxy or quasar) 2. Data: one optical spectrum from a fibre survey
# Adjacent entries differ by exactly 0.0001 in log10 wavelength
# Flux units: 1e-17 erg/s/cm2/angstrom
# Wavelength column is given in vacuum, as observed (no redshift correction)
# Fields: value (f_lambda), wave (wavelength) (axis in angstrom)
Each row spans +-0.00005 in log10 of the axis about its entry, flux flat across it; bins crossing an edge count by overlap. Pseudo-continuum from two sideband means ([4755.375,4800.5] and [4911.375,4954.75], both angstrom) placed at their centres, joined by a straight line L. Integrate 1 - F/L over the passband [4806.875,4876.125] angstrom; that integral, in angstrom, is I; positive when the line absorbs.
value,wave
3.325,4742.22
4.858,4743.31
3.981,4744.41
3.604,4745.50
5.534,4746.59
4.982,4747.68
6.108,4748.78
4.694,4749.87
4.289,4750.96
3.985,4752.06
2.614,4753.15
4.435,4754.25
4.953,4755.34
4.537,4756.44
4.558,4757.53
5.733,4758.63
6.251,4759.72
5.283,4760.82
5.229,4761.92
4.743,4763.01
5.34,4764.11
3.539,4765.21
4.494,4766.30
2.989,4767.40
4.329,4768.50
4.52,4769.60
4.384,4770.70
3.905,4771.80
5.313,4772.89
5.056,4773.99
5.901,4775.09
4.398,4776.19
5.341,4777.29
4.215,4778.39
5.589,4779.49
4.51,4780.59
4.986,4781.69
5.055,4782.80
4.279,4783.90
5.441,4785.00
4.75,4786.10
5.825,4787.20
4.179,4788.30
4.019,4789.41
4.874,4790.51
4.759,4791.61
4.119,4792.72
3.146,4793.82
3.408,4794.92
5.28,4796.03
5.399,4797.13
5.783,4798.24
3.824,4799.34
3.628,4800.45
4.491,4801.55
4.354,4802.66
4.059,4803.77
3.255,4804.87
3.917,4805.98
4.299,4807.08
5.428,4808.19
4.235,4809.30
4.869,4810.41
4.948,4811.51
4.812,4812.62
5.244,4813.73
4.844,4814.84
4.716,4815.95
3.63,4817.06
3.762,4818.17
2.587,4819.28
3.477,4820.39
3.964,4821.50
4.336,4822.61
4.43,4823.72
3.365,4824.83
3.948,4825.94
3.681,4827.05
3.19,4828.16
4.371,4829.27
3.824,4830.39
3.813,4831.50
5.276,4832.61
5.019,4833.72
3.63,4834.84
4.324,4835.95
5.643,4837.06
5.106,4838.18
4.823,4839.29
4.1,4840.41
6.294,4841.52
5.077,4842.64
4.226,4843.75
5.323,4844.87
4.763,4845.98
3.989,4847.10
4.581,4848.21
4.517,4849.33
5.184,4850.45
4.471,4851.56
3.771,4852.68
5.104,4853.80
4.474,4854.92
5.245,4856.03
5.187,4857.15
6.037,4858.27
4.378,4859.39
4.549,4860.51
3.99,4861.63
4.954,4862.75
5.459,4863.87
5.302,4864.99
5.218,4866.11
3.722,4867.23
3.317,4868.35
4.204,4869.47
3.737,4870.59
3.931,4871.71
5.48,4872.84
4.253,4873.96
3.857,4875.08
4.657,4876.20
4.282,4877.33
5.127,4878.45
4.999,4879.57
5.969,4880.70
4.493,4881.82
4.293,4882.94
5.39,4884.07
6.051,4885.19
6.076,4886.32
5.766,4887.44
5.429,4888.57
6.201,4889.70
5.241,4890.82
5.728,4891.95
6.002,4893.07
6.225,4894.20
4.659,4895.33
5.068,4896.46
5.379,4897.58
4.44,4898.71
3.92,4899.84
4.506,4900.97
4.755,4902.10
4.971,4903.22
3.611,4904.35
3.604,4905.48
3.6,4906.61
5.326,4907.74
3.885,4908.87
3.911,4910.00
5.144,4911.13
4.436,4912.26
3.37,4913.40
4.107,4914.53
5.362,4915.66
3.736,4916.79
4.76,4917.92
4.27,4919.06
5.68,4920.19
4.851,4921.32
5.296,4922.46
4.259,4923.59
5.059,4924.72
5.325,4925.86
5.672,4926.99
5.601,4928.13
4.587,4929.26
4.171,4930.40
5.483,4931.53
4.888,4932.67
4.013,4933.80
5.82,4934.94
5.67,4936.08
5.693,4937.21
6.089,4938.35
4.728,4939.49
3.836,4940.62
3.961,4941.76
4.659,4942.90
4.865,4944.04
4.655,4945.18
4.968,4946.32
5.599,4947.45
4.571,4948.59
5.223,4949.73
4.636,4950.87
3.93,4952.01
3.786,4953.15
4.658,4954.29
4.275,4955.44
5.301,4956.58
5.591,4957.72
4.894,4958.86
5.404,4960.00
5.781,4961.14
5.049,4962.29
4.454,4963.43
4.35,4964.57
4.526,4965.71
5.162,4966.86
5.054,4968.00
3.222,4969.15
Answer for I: 3.8 angstrom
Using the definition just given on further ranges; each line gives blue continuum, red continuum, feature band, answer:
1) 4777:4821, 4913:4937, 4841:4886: -0.67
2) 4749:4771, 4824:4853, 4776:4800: -0.80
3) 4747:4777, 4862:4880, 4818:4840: 2.17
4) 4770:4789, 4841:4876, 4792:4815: 1.78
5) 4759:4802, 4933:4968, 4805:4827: 2.35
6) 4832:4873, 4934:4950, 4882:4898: -2.27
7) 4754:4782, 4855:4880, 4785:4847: 3.92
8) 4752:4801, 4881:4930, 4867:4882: 1.20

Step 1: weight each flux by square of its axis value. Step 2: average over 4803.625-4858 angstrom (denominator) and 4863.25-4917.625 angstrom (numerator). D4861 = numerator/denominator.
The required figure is 1.10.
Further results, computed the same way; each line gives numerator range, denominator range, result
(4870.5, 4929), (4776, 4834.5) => 1.15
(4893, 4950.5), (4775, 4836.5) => 1.14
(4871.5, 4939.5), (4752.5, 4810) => 1.13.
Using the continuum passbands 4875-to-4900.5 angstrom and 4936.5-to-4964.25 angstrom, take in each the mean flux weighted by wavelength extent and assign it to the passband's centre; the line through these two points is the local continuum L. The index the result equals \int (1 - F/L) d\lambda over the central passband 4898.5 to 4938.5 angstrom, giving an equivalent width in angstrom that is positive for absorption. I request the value 2.6 angstrom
